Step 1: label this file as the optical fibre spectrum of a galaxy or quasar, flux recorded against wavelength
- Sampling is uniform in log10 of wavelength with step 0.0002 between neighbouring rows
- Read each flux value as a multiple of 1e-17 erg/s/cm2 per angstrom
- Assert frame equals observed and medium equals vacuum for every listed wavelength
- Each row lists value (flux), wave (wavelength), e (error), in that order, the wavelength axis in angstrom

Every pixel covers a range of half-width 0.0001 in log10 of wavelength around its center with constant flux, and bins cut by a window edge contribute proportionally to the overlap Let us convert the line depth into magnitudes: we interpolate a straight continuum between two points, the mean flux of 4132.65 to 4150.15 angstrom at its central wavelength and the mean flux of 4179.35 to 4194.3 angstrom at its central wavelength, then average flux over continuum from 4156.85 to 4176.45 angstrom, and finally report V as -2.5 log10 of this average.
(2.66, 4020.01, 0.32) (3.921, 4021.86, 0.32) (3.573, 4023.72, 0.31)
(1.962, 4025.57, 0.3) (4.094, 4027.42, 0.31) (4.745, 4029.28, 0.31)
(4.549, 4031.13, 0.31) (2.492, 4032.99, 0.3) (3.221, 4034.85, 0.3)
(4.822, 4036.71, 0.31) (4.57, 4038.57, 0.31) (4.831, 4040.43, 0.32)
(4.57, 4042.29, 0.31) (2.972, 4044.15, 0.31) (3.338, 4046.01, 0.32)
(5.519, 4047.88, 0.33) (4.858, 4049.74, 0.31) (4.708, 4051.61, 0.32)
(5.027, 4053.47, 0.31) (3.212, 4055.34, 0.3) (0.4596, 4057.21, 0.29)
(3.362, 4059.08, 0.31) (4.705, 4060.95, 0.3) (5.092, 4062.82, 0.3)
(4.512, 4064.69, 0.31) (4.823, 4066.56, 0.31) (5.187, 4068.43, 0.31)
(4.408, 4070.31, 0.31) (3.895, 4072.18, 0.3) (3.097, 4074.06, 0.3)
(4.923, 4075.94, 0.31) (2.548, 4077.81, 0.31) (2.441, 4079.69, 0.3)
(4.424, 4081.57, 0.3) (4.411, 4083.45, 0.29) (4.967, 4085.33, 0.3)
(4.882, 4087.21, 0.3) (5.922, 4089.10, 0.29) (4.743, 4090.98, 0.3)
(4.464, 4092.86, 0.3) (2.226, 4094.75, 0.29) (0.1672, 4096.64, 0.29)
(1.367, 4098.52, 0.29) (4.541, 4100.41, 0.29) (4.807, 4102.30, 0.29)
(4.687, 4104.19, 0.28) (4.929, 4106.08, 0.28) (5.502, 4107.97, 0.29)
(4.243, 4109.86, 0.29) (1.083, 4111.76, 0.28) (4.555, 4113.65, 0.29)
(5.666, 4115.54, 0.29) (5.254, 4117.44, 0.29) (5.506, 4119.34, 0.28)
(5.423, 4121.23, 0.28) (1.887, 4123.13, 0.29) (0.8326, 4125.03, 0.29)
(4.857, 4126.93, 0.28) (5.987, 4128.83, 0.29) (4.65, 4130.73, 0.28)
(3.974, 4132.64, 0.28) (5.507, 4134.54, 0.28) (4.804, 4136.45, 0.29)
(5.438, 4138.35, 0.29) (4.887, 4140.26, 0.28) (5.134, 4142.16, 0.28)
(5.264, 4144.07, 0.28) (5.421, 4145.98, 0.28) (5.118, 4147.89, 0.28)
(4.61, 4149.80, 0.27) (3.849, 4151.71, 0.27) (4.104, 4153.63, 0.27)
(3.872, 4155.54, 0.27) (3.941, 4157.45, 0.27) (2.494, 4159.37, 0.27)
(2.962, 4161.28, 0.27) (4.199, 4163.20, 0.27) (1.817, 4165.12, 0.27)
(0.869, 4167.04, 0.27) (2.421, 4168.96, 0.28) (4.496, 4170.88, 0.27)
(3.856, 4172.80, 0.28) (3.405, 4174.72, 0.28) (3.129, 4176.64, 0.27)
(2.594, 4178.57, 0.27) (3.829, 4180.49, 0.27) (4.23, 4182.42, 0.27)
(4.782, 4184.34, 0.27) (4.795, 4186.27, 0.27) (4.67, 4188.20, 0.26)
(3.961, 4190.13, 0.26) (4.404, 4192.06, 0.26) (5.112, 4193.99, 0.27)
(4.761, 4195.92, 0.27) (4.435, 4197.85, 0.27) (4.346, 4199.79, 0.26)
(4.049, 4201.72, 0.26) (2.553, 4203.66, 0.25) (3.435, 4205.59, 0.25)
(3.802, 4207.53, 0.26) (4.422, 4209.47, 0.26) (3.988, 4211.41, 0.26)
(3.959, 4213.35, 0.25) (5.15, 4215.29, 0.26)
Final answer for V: 0.48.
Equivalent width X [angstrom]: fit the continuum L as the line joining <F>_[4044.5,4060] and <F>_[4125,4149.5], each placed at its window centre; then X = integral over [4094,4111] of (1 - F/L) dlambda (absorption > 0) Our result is 3.3 angstrom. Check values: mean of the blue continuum 3.78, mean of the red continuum 4.9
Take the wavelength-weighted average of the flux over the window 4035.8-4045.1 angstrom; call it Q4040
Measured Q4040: 4.35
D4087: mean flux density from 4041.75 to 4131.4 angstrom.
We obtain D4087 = 4.07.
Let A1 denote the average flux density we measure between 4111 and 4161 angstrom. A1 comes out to 4.38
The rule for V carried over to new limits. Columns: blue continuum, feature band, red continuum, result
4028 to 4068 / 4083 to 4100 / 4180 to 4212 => 0.129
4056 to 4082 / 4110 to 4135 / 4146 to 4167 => -0.138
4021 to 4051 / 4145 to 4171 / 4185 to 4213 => 0.167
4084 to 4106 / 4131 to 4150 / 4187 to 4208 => -0.237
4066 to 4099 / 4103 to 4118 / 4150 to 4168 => -0.235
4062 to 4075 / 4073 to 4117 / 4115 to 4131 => 0.120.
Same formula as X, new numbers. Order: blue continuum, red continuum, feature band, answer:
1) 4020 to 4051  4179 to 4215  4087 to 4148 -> -3.8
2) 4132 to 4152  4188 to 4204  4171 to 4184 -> 2.6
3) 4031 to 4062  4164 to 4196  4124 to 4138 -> -2.3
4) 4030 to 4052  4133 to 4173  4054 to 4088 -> 1.5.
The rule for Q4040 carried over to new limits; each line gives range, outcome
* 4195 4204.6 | 4.03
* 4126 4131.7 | 5.16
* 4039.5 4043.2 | 4.7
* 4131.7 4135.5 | 4.74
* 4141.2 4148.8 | 5.24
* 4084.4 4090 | 5.25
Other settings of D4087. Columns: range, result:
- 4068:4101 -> 3.78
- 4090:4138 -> 4.09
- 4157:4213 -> 3.72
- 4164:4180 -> 2.87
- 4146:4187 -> 3.62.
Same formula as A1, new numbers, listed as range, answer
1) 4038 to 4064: 4.08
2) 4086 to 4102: 3.61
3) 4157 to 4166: 3.04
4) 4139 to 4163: 4.31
